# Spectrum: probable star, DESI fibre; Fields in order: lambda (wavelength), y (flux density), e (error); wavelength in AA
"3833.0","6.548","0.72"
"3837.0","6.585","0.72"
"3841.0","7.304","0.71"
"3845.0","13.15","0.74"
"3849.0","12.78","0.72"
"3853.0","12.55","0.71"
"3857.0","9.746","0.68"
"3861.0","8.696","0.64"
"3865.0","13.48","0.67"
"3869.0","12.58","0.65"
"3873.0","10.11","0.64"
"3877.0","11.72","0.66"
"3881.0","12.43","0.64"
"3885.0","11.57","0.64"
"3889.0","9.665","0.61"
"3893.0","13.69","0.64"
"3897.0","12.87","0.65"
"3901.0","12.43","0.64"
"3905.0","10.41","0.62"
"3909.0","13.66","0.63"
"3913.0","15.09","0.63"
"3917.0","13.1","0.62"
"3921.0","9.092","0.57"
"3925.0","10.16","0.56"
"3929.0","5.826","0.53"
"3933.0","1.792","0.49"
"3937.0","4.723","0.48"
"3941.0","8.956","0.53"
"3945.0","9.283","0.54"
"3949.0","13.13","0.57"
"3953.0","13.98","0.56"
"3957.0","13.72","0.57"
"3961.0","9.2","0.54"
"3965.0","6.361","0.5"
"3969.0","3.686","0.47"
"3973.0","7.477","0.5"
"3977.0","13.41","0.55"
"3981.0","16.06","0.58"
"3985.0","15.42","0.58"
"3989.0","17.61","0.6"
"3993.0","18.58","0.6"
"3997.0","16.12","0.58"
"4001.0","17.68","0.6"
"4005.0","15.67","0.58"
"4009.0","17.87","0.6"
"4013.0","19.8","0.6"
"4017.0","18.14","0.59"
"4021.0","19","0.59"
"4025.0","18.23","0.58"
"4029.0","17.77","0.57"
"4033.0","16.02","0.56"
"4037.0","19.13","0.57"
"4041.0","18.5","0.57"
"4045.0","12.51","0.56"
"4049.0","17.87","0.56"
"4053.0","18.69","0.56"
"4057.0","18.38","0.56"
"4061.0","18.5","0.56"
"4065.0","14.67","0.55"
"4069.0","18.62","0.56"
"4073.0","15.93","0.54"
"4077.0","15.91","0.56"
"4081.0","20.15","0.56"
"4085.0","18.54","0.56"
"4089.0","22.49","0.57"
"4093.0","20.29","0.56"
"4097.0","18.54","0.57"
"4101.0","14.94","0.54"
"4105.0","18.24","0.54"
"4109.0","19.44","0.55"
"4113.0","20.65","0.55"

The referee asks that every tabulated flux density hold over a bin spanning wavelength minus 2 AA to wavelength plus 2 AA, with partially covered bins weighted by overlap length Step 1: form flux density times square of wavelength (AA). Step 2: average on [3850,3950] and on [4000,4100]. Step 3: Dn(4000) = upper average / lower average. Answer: 1.8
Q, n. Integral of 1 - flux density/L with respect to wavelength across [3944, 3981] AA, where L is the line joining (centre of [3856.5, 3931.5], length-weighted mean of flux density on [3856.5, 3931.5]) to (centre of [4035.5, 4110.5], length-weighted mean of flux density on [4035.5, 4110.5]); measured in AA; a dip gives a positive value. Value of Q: 9.3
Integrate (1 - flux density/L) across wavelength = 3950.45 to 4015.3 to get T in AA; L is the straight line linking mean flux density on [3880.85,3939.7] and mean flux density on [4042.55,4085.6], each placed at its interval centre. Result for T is -0.9 AA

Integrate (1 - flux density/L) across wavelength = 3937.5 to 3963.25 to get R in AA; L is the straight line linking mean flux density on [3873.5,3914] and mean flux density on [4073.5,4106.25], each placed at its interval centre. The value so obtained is 5.7 AA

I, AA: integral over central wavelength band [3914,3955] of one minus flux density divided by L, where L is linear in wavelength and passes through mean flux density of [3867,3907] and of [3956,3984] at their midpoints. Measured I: 6.1 AA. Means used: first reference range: 11.7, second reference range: 10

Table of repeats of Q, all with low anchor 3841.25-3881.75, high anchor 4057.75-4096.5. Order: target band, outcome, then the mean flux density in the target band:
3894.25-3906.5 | 0.6 AA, 12.1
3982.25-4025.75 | -4.2 AA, 17.6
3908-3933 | 5.6 AA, 10.3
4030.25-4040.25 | -0.4 AA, 17.7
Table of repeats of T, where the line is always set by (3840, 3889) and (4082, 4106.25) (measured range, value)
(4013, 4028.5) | -1.9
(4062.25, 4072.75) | 0.8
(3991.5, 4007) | -1.2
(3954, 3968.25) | 4.9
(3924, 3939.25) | 9.2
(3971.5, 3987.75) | 1.8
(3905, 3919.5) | -0.4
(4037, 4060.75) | 0.0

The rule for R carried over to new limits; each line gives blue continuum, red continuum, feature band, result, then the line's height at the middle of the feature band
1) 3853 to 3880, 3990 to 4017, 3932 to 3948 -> 8.53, 14.7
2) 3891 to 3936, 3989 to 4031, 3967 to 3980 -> 5.51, 15.1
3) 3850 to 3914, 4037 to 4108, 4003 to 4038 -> -3.65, 16.2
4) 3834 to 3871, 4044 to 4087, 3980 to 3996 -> -2.14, 14.9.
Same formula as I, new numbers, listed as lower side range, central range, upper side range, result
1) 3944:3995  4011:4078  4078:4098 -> -2.4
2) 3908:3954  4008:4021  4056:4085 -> -3.9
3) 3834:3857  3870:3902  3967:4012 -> -0.9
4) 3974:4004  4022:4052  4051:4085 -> -0.4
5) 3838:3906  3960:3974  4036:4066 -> 7.8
